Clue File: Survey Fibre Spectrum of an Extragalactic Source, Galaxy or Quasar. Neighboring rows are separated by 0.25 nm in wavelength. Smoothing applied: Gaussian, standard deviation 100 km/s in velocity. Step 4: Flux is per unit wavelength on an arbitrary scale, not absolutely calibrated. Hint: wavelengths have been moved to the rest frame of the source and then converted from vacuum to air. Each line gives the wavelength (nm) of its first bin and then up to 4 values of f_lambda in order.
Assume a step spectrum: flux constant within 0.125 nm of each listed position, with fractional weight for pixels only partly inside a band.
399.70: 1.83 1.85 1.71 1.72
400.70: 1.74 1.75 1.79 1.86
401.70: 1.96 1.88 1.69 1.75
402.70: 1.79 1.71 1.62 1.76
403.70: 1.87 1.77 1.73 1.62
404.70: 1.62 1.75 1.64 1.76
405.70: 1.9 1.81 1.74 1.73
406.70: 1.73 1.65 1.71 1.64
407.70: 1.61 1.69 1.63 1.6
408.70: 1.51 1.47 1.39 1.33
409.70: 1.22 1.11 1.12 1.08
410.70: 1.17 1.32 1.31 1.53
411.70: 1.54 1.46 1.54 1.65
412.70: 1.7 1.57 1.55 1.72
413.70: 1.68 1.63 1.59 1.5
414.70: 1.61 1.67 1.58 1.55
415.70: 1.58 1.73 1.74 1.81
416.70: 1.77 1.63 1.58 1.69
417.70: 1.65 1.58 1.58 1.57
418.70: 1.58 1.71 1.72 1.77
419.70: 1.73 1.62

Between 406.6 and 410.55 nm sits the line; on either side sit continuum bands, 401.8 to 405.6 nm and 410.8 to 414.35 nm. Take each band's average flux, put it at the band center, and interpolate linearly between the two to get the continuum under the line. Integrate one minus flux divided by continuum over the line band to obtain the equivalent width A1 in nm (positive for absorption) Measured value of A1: 0.41 nm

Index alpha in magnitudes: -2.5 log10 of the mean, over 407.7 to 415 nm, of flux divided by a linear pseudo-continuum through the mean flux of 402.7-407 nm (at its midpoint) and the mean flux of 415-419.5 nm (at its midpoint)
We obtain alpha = 0.15 mag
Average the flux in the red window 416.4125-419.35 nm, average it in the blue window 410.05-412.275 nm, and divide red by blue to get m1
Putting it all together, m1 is 1.24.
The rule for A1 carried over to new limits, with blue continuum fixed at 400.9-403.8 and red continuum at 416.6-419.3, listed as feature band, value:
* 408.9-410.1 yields 0.30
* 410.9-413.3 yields 0.24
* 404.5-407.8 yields 0.07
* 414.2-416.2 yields 0.07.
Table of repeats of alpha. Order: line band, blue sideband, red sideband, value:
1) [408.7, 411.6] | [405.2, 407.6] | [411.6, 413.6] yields 0.27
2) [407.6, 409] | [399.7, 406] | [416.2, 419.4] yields 0.09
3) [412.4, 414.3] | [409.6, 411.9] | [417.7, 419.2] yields -0.18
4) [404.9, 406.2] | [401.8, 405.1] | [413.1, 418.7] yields -0.03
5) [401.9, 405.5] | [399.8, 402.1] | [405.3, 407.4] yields 0.03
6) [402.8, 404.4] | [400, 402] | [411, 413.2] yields 0.00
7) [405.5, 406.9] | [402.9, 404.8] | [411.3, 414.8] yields -0.06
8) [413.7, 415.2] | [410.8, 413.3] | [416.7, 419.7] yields -0.03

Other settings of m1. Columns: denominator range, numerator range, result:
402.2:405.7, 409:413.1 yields 0.80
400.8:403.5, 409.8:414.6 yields 0.82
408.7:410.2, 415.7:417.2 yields 1.31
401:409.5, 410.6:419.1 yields 0.94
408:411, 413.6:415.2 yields 1.20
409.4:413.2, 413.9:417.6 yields 1.19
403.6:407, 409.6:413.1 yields 0.80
